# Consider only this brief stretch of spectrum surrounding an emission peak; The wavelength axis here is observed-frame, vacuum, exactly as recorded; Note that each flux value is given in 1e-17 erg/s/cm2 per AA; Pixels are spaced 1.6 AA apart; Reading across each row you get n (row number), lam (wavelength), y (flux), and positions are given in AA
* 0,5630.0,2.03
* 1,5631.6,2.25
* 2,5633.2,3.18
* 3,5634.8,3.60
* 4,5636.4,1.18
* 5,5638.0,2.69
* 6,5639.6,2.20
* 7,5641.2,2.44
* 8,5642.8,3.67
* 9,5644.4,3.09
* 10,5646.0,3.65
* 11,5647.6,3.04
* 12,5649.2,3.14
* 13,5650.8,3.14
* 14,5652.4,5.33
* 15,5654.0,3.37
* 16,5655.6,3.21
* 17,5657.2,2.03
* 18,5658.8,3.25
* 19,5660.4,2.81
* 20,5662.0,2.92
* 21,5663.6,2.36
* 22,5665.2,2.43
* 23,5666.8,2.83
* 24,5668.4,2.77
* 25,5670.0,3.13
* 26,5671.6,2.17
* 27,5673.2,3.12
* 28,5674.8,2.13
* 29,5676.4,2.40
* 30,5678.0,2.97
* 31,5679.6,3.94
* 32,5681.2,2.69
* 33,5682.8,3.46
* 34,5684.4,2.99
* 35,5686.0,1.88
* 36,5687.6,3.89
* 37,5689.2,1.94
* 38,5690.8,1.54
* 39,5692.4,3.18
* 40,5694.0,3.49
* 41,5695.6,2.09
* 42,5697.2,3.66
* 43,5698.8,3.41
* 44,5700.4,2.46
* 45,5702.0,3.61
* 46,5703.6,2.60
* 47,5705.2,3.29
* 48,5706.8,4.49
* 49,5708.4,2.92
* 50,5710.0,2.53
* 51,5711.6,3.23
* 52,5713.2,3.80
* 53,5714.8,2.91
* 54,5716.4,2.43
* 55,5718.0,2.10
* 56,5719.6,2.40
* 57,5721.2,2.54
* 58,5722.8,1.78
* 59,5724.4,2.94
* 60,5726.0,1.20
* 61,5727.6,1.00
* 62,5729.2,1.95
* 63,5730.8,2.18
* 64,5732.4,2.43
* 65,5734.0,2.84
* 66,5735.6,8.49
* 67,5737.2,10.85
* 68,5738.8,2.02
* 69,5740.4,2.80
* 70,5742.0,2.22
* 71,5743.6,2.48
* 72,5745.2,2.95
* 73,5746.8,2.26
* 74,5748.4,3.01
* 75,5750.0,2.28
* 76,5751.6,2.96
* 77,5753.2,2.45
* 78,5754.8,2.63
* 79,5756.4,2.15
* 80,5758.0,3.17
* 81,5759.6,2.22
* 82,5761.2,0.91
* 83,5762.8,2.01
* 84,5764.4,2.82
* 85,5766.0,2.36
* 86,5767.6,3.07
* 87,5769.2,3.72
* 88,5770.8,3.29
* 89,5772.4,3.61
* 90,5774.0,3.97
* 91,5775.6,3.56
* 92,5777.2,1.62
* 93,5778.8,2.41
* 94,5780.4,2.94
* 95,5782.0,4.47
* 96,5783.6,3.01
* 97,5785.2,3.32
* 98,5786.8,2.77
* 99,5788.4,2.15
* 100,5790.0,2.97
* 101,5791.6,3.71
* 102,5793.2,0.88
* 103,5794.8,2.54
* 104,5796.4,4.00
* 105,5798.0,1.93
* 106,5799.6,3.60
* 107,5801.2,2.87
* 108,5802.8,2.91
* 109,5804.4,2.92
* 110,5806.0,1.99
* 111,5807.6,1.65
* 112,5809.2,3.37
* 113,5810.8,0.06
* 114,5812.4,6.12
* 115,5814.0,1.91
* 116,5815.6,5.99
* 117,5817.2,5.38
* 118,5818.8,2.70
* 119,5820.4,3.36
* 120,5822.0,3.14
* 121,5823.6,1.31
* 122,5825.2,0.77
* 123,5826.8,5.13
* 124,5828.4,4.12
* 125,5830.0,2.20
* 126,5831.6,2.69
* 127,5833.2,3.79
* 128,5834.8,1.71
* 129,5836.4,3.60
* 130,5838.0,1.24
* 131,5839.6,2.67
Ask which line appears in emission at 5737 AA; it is H-beta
